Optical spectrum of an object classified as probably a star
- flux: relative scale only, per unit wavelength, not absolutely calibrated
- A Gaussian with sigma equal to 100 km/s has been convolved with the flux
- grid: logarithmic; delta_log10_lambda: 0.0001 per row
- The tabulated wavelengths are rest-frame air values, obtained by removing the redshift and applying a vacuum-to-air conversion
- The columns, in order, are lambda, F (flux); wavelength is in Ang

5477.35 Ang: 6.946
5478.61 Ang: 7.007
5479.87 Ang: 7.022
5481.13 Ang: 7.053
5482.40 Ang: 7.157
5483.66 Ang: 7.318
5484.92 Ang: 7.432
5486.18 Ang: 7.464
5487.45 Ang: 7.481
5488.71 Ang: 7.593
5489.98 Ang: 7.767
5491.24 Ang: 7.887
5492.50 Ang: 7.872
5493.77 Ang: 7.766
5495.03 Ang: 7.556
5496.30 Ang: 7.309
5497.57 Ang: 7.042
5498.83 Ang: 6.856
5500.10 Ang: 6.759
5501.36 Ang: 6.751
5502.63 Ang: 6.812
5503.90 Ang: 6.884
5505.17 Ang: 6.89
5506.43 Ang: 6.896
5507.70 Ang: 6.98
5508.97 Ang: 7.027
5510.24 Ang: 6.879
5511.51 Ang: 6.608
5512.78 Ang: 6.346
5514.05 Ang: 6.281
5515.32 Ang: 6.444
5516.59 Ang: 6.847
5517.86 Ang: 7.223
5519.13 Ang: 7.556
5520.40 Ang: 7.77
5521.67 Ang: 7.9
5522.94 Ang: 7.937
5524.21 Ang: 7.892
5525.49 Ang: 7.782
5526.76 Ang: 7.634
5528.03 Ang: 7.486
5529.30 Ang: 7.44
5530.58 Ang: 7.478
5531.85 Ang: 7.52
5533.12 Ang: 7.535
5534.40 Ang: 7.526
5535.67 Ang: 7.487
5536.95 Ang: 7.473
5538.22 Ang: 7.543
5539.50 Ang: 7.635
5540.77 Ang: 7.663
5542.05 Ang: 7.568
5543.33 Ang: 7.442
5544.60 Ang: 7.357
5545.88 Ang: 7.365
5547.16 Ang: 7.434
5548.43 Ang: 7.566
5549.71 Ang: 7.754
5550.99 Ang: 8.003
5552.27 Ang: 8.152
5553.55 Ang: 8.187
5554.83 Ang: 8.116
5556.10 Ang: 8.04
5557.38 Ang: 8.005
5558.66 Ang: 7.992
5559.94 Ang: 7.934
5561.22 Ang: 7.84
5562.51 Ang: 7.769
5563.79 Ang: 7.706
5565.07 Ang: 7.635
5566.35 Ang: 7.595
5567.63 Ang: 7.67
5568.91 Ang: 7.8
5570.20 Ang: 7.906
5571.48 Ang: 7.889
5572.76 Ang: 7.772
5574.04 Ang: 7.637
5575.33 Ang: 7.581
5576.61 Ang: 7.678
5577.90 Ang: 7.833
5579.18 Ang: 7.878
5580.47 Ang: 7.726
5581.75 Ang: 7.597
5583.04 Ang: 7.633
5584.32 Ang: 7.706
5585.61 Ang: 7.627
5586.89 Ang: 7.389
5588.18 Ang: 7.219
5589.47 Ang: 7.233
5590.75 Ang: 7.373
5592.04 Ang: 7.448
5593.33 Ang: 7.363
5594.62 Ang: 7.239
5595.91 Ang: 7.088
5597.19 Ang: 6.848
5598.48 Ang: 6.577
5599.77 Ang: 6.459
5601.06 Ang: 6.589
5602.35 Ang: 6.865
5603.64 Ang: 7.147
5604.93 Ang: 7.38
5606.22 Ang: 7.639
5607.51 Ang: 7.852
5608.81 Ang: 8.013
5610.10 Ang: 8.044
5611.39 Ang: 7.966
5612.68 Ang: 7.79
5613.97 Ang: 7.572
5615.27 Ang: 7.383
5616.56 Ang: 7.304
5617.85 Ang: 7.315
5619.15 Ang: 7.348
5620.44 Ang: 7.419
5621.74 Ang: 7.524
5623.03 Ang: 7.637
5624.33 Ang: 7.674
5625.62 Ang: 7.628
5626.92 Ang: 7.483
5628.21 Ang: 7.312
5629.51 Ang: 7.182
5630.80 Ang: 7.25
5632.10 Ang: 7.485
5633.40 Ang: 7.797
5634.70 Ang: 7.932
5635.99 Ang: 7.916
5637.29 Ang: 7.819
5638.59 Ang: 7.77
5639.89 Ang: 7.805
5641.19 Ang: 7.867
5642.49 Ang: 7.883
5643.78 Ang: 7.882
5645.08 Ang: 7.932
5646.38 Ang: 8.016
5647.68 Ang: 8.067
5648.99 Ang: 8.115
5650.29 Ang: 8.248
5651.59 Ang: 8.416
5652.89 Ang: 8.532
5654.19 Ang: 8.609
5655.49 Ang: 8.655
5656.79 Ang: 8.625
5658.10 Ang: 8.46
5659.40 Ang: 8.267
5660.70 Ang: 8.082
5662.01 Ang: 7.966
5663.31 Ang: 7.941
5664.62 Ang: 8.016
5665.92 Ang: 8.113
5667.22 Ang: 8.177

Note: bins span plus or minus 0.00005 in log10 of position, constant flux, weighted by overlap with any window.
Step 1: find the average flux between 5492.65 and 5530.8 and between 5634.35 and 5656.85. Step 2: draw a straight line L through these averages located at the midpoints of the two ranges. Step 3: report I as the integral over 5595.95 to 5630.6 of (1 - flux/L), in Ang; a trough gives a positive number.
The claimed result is 2.23 Ang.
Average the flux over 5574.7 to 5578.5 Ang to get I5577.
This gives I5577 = 7.69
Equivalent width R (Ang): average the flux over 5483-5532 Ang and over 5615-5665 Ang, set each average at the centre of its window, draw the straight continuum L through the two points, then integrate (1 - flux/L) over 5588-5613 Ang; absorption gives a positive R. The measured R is 1.2 Ang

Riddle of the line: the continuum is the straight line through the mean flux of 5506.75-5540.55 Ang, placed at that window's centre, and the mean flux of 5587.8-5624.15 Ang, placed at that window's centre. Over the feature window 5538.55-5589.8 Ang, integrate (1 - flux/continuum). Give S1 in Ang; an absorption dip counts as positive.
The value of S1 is -2.7 Ang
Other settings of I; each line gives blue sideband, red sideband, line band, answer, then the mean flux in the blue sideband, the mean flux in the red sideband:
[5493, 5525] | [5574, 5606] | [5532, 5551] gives -0.9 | 7.09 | 7.32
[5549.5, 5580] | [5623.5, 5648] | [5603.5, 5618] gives 0.2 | 7.85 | 7.72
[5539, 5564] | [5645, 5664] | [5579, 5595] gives 0.9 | 7.78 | 8.27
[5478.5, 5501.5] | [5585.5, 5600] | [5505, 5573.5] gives -2.6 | 7.34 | 7.16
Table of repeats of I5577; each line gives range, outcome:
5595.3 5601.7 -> 6.72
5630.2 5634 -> 7.5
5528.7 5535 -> 7.49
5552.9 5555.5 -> 8.17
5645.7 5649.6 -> 8.05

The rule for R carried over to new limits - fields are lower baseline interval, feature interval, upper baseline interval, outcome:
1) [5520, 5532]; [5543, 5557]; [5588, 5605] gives -0.6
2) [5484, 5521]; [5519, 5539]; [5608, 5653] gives -1.0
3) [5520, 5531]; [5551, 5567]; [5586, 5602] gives -1.1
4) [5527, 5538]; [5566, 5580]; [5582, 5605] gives -0.9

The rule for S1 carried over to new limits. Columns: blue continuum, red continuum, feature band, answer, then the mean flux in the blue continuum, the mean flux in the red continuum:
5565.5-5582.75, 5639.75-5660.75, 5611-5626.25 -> 0.9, 7.73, 8.22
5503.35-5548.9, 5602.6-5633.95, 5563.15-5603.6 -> 0.1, 7.32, 7.54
